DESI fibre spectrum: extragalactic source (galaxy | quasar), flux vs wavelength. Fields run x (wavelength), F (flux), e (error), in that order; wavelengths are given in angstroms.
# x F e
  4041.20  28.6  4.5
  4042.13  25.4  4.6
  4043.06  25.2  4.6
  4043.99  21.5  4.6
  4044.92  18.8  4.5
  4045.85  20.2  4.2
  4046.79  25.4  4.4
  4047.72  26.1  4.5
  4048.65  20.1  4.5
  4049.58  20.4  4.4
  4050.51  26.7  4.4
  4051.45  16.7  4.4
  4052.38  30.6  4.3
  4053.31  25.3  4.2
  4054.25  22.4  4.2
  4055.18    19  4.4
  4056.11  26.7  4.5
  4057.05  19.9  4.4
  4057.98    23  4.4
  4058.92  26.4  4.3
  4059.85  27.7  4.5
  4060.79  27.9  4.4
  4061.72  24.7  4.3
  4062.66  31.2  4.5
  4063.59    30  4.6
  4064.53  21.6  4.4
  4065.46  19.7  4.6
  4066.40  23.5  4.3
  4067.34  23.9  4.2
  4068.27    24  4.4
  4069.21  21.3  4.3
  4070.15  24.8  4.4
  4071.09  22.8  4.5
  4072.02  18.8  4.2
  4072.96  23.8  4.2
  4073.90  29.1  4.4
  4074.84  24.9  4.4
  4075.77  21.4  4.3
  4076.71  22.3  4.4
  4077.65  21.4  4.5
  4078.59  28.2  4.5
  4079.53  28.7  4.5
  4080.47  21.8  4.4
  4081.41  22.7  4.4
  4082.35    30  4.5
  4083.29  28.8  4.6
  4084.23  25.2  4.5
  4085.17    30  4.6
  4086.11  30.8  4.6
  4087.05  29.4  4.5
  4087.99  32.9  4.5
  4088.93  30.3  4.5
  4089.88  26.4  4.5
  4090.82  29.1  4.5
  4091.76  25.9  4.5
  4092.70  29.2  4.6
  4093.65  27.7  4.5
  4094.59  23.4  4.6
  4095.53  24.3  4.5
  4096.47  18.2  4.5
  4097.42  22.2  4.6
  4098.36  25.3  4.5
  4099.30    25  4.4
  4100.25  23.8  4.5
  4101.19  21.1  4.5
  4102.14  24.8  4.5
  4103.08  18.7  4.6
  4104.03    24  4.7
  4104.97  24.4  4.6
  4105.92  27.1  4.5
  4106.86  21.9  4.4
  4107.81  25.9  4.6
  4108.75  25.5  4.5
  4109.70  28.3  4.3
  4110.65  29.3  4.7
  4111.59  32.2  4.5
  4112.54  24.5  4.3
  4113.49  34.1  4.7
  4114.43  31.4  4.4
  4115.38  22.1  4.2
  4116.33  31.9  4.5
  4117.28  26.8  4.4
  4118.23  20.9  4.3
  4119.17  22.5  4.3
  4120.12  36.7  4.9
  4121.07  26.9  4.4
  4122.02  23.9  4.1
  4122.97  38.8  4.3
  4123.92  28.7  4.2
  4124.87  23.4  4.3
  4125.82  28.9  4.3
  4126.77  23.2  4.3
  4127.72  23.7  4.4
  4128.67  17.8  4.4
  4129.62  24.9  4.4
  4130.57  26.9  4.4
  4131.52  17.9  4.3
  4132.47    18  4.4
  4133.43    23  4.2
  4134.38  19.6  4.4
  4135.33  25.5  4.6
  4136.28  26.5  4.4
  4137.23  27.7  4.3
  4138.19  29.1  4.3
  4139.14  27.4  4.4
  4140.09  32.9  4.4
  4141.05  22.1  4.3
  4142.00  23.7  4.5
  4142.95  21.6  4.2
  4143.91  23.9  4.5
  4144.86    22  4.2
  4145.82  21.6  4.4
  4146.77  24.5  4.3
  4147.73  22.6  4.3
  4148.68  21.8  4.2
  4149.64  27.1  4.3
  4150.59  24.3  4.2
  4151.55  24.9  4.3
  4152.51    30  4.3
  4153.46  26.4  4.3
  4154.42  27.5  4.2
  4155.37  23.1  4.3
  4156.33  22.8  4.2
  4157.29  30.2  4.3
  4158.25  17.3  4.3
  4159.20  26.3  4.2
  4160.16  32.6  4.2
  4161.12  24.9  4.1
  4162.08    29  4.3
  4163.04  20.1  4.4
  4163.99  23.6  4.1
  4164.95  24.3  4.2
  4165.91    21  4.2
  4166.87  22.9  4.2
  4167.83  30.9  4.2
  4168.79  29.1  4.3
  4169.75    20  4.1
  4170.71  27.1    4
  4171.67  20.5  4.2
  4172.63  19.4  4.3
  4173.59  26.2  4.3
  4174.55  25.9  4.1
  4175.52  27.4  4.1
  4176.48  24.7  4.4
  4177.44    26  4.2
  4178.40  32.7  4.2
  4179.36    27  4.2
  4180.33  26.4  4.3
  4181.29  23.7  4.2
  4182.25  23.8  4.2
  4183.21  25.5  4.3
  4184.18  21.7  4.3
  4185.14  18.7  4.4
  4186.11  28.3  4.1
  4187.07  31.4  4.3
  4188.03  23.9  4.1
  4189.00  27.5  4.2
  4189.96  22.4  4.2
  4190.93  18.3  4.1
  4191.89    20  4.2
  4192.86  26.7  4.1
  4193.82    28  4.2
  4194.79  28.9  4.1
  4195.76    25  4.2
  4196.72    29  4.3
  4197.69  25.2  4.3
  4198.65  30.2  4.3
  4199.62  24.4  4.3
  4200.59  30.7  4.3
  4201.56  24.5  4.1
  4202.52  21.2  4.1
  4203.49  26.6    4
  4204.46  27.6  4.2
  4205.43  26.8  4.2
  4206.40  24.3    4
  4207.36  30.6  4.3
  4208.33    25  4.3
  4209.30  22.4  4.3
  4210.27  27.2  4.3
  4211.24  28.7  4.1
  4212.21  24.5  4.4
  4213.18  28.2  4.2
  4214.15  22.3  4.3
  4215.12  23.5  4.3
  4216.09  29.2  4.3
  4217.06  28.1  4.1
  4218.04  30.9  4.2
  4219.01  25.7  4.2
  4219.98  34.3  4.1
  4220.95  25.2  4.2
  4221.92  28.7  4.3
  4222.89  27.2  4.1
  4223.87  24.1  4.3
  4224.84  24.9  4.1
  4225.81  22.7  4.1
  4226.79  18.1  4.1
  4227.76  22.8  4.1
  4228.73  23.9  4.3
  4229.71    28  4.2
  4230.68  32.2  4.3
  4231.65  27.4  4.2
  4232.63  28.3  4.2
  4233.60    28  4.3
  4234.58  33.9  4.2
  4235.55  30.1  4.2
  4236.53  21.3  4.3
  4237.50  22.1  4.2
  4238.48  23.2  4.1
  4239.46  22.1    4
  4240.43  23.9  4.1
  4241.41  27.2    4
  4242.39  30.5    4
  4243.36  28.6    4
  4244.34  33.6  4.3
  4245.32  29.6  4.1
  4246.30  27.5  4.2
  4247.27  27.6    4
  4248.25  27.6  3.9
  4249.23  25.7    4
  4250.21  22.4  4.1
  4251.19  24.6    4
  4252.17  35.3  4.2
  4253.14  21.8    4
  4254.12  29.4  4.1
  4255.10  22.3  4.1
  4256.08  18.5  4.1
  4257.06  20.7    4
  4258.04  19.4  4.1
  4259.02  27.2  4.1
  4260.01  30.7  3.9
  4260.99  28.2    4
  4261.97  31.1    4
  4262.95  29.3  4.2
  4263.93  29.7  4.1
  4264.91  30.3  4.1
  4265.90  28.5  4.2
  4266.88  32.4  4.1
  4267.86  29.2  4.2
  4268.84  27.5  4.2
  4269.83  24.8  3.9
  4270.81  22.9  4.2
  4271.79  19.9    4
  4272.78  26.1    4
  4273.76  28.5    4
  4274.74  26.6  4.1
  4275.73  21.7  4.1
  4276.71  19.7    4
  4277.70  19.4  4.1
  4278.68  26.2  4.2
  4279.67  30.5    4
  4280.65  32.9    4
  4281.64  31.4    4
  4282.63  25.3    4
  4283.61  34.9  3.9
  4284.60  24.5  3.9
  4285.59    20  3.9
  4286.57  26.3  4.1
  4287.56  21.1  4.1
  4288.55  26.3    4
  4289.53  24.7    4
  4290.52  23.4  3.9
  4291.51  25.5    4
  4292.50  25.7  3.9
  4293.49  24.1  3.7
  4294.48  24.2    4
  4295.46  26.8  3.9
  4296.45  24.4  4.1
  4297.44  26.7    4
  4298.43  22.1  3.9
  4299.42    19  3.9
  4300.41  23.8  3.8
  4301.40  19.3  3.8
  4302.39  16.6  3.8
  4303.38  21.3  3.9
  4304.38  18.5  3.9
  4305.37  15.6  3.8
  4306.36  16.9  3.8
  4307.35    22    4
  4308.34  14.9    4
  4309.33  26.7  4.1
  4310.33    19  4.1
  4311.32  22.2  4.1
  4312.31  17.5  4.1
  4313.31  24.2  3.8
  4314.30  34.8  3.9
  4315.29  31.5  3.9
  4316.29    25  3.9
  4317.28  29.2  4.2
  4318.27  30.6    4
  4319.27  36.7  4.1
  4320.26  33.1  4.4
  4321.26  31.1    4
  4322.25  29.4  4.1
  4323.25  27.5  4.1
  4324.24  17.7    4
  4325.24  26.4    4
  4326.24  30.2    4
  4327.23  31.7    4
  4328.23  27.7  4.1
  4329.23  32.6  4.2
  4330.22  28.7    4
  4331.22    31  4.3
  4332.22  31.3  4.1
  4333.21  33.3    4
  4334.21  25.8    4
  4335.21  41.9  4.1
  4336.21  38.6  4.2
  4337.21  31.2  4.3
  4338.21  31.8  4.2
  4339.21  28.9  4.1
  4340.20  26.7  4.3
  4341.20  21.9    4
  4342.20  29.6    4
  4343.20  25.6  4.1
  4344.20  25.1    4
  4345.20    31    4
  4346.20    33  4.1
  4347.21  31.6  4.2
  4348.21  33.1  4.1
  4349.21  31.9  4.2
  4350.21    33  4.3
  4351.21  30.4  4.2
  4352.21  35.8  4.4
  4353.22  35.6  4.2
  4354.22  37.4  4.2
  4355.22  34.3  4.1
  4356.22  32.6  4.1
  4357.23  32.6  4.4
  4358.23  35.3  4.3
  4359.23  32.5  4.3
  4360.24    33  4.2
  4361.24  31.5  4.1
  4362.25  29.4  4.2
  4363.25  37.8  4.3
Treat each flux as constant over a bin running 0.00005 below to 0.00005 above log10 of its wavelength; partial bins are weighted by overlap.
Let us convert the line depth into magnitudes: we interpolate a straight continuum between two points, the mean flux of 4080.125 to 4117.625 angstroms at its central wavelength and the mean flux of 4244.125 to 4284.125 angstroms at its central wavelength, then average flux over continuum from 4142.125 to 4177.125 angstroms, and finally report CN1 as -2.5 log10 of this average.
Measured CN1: 0.081 mag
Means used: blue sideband 26.4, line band 24.6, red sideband 26.8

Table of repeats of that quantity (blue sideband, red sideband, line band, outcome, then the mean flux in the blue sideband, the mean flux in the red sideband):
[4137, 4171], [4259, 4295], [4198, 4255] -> -0.03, 25.1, 26.5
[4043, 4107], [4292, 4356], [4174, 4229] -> 0.01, 24.7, 27.6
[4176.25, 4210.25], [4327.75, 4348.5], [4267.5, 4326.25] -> 0.17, 25.7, 30.5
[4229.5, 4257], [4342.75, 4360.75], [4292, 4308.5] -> 0.36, 26.8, 32.5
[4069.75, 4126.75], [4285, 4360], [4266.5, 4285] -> 0.03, 26.2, 27.6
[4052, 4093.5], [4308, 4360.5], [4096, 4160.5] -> 0.05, 25.6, 29.9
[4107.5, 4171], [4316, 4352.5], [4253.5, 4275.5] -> 0.09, 25.6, 30.3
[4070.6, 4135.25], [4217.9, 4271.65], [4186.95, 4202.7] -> 0.03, 25.6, 26.7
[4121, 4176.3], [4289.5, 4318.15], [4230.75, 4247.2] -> -0.16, 24.9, 23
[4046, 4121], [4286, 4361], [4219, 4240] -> 0.03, 25.4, 27.7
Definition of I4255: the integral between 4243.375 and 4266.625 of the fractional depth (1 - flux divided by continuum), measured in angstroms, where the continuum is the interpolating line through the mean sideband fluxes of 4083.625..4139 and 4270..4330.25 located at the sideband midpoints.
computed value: -1.6 angstroms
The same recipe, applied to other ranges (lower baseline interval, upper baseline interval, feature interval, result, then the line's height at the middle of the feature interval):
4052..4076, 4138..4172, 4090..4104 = 0.21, 24.6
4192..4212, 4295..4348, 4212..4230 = 0.43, 26.5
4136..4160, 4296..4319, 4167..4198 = -0.83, 24.7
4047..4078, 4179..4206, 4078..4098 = -2.20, 24.2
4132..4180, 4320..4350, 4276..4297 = 2.26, 28.6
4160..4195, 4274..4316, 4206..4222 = -1.49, 24.7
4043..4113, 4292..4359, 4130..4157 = 1.26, 25.7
